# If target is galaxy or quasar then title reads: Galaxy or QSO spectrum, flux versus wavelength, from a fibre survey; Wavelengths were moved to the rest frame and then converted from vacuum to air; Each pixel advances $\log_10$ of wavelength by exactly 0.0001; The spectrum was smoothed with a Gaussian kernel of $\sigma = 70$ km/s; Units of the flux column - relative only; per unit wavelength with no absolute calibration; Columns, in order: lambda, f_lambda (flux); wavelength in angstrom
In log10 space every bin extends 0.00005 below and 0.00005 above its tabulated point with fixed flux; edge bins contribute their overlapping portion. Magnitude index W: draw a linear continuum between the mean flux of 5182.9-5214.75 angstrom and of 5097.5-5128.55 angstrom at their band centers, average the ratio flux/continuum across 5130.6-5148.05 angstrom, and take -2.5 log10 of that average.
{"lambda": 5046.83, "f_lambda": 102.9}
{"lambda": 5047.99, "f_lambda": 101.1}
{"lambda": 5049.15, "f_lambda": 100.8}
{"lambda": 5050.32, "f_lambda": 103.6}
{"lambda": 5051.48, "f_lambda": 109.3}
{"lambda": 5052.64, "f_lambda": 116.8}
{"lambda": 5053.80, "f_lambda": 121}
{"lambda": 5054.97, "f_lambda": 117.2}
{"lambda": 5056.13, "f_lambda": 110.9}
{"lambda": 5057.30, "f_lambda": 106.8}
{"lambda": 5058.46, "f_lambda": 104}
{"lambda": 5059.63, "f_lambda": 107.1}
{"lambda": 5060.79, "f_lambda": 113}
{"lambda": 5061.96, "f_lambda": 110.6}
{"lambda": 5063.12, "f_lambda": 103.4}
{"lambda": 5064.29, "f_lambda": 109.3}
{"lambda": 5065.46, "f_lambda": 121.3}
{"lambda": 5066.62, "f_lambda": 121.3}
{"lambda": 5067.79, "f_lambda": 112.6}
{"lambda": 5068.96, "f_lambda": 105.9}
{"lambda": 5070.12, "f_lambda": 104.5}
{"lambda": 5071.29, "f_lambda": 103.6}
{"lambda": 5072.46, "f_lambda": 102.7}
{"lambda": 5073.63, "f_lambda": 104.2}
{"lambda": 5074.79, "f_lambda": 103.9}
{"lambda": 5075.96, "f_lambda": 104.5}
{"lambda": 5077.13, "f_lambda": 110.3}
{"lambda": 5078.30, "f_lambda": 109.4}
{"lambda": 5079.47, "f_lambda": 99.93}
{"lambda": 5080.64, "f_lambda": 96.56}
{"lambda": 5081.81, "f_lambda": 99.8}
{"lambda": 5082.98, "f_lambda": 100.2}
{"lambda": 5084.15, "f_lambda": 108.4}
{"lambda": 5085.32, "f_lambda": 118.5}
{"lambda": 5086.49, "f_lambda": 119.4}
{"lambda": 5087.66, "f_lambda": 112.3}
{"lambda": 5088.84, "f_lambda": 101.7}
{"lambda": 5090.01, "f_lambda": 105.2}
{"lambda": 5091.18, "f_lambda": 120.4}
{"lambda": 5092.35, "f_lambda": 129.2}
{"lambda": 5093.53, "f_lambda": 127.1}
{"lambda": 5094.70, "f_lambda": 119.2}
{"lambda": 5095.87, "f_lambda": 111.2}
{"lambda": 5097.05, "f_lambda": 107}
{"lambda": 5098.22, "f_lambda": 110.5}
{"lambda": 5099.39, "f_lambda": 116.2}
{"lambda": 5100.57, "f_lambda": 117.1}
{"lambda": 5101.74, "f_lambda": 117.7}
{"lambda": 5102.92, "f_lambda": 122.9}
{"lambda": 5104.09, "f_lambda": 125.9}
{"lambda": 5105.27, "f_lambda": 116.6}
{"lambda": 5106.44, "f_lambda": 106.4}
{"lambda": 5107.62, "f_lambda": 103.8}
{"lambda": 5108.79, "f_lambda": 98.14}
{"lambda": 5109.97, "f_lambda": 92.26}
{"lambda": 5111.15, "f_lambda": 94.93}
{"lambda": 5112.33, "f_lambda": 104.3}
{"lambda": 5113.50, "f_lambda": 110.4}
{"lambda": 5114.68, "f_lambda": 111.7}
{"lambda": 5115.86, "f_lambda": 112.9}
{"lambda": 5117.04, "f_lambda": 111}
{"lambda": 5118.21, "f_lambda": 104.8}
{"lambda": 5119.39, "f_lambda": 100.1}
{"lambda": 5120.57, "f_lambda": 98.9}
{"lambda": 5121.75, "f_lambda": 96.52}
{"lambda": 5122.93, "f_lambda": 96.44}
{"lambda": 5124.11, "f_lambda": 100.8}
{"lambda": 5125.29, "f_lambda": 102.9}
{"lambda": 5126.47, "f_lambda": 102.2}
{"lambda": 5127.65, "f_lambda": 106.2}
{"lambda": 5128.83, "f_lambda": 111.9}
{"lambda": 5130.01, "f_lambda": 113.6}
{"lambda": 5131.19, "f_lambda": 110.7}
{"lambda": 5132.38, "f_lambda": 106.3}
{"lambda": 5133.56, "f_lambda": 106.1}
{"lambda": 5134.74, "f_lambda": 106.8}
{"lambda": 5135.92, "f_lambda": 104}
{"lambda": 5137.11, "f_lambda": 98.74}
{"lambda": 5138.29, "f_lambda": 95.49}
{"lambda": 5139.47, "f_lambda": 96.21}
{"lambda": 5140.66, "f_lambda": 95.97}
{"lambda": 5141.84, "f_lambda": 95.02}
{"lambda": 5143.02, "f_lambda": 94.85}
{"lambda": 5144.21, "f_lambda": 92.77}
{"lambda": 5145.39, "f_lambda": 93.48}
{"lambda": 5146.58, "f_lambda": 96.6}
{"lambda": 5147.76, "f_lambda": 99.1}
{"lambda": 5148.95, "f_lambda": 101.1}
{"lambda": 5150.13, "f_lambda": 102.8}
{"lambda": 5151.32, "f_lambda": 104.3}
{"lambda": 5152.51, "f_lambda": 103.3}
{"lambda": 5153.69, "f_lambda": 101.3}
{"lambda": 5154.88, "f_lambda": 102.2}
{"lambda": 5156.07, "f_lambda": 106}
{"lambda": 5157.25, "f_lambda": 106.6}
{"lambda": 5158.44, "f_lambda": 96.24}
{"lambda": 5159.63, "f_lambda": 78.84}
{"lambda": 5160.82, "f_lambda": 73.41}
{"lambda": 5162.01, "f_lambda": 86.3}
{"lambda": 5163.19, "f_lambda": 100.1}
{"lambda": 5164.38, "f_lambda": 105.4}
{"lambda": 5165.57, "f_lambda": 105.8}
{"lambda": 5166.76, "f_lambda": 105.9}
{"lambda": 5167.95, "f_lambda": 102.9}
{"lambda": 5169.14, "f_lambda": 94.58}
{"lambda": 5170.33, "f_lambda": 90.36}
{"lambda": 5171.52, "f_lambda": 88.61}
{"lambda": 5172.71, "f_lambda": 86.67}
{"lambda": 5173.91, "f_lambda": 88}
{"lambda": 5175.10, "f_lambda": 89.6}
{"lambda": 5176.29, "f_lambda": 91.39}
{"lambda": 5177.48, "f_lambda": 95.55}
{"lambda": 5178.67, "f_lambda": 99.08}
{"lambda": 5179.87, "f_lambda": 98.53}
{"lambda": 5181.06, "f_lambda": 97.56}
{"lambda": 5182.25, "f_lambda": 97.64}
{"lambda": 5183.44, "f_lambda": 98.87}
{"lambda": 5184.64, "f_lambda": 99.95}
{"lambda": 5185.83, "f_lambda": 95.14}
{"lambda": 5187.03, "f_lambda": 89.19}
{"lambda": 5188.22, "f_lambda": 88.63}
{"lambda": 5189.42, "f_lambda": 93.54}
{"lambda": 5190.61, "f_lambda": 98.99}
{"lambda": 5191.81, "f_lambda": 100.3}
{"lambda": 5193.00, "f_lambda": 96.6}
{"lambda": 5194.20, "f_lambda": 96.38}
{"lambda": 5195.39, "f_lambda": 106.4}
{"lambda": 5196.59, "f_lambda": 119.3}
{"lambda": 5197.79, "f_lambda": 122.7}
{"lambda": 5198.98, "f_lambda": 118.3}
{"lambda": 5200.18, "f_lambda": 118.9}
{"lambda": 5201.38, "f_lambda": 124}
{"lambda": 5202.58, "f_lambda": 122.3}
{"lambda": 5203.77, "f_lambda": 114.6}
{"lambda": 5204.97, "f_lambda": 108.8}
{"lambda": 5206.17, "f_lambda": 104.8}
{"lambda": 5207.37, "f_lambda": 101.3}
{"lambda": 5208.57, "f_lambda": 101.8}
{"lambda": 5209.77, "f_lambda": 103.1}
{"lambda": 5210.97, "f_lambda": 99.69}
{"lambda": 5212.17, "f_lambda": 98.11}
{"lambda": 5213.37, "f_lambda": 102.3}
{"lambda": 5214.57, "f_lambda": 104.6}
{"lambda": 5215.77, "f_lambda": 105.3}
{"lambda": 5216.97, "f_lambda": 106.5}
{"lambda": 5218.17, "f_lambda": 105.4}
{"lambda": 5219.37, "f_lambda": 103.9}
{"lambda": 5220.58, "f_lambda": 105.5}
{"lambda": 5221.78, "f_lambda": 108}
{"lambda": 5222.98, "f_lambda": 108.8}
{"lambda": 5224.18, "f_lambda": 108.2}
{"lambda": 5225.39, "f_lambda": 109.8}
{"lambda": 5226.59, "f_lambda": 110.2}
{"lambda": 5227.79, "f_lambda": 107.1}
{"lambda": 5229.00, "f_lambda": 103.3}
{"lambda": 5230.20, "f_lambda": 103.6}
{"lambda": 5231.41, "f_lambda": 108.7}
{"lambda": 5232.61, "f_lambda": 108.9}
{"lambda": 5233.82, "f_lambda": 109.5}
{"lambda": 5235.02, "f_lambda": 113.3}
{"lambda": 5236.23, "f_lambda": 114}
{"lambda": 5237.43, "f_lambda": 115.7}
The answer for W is 0.07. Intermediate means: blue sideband 107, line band 99.5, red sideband 105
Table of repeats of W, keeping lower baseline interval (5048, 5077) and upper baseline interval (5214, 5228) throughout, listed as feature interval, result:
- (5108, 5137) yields 0.041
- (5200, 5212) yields -0.020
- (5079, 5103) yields -0.036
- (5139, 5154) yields 0.103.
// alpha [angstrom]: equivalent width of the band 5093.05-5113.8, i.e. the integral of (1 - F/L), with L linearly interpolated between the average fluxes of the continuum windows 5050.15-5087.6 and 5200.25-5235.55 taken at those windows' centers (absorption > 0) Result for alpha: -0.49 angstrom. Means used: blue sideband 109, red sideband 107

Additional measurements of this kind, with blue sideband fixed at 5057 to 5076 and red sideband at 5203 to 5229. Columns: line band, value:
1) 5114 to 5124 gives 0.32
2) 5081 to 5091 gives -0.04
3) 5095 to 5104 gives -0.64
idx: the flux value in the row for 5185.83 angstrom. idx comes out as 95.14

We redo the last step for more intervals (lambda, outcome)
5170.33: 90.36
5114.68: 111.7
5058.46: 104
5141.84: 95.02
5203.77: 114.6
